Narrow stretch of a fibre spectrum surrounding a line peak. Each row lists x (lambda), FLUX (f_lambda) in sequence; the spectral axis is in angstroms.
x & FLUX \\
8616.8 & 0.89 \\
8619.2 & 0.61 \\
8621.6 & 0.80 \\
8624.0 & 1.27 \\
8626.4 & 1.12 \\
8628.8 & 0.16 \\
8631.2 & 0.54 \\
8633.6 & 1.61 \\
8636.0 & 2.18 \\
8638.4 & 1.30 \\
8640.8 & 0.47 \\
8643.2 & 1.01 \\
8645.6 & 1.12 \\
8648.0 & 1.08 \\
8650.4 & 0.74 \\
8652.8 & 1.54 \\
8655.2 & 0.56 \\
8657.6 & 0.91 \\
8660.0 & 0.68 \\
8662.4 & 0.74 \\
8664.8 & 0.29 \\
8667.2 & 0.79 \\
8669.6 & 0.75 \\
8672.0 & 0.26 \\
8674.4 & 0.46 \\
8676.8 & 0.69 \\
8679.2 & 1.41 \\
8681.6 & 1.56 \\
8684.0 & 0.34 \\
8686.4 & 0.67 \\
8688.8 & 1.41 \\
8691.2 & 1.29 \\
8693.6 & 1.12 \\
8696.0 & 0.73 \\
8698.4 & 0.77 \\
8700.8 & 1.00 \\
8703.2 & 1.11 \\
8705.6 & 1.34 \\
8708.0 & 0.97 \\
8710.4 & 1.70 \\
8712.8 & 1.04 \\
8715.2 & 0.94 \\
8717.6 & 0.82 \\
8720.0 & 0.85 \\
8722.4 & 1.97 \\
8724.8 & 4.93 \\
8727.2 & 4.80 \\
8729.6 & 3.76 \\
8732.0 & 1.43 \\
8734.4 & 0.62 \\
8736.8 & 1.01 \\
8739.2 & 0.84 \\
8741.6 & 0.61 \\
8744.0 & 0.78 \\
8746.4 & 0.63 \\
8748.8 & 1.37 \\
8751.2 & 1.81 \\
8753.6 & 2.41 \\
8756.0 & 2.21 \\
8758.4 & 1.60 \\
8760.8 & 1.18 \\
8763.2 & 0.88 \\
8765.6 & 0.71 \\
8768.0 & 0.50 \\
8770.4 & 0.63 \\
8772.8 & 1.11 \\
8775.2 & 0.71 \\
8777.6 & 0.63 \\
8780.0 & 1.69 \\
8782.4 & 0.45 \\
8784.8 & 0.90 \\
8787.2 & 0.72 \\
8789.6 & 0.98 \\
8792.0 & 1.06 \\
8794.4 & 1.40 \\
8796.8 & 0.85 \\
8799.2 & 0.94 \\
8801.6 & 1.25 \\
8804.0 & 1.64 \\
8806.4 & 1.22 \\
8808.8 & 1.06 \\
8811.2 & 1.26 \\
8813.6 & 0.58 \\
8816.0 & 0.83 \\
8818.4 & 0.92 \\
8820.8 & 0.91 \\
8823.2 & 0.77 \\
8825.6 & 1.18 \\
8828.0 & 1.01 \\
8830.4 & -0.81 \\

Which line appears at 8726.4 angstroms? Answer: Halpha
